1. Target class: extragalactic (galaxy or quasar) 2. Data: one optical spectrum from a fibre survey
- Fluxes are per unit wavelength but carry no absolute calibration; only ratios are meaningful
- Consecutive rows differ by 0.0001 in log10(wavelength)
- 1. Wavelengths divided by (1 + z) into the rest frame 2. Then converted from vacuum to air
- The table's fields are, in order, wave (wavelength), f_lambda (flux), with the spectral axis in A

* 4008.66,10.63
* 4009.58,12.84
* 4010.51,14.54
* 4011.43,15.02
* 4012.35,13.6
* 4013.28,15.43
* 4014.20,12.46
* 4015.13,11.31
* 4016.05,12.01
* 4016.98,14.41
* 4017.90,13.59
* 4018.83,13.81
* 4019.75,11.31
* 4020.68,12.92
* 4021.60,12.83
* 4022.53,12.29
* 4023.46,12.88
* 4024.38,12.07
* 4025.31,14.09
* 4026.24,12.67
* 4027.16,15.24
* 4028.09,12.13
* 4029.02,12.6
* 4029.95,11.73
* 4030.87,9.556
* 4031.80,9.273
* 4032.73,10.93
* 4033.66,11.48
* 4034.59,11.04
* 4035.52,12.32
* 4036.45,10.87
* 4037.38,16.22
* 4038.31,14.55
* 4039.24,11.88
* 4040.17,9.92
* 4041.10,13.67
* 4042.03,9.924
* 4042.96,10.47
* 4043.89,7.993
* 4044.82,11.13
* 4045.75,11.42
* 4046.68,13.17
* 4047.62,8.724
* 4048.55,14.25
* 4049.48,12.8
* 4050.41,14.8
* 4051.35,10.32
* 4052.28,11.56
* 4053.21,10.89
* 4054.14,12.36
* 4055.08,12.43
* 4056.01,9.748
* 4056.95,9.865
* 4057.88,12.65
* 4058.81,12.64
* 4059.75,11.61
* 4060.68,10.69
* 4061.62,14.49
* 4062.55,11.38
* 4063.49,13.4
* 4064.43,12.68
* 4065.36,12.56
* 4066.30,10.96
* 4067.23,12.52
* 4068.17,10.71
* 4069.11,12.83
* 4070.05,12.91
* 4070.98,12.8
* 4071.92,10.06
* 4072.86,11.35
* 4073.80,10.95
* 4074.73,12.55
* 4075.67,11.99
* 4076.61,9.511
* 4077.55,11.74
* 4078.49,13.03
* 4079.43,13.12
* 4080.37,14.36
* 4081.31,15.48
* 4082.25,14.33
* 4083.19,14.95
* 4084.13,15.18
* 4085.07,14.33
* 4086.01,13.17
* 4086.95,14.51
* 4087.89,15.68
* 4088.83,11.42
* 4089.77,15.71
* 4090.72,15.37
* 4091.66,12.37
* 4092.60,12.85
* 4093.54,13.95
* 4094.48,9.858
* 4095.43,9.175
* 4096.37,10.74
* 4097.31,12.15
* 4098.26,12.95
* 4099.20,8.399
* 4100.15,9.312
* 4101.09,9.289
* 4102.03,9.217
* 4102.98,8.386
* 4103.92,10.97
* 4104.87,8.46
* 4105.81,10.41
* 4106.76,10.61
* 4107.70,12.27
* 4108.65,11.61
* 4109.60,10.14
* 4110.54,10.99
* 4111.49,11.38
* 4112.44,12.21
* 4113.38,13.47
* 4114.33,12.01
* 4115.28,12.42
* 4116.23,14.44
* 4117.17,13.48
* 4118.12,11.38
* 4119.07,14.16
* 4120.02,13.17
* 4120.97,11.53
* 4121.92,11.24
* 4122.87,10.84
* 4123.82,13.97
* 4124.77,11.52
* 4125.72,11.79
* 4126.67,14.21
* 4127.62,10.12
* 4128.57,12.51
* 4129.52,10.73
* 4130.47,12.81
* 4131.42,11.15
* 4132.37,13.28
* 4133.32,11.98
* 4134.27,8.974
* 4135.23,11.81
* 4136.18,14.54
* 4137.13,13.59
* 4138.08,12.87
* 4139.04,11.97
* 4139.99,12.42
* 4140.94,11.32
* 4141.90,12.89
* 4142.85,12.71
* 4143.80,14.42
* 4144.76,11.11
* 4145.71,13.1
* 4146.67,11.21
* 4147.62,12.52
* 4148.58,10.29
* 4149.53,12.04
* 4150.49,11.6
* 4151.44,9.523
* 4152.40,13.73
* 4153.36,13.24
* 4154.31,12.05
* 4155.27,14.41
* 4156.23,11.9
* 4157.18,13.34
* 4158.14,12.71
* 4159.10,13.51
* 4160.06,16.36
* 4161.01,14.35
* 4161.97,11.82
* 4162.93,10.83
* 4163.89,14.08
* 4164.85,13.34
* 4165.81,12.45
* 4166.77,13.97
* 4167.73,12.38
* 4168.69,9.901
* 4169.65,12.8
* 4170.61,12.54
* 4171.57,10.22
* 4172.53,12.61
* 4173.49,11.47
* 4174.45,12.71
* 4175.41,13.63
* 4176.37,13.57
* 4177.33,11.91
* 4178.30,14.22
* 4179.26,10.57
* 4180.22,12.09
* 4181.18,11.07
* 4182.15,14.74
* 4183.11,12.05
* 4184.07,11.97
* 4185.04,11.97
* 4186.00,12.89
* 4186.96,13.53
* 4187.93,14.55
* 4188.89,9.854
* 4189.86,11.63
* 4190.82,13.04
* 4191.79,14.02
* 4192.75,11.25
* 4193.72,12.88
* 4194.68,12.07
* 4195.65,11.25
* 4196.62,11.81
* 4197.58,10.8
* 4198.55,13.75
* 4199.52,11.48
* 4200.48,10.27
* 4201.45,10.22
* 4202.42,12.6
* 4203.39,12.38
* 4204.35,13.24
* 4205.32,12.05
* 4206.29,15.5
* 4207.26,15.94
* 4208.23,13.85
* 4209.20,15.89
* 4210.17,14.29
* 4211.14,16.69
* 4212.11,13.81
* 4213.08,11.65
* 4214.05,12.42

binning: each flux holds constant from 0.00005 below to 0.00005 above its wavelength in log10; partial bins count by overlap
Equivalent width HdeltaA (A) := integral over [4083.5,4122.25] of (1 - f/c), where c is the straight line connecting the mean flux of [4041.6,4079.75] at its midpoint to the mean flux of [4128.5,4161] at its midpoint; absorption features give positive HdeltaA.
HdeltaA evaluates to 0.4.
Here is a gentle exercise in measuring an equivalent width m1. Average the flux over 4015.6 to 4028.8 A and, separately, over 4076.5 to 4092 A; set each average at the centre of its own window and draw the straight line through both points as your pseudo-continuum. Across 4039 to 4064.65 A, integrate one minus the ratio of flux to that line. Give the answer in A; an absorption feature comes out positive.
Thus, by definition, 3.4 A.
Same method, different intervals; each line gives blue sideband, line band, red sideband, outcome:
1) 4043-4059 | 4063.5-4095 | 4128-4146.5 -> -3.0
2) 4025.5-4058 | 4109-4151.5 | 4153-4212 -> 0.8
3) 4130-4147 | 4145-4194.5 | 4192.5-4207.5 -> -0.7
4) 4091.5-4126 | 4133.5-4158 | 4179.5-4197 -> -0.9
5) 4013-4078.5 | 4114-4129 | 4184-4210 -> -0.1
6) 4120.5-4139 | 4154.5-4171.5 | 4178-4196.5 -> -0.9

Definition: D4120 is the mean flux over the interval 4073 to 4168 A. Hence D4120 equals 12.3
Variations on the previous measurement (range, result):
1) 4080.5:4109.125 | 12.1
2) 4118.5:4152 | 12.1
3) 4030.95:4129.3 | 12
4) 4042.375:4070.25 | 11.8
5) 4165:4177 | 12.4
